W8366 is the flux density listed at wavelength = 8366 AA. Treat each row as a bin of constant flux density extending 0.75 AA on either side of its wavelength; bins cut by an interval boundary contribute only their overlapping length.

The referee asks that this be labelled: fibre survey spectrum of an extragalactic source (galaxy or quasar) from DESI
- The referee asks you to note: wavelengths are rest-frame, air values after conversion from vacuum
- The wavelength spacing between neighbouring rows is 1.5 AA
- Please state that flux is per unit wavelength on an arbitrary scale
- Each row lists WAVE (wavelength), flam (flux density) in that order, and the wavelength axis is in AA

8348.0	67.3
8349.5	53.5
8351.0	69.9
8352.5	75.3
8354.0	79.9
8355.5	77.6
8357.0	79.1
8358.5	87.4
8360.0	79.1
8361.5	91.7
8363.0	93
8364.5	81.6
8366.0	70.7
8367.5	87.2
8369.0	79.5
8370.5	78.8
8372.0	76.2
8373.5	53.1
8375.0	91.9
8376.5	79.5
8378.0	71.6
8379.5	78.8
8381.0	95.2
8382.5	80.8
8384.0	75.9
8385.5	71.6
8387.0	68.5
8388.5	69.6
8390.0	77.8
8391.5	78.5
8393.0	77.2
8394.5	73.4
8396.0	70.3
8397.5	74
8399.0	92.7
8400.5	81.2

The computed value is 70.7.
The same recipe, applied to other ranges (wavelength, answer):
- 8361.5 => 91.7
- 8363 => 93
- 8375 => 91.9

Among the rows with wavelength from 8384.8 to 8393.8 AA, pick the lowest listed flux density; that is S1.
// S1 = 68.5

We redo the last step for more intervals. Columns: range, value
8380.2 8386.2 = 71.6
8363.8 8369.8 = 70.7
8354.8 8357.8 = 77.6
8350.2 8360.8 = 69.9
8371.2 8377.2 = 53.1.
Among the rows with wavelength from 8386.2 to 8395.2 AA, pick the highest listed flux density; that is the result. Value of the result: 78.5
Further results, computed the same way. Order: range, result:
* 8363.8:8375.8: 91.9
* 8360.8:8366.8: 93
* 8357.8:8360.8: 87.4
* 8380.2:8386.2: 95.2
